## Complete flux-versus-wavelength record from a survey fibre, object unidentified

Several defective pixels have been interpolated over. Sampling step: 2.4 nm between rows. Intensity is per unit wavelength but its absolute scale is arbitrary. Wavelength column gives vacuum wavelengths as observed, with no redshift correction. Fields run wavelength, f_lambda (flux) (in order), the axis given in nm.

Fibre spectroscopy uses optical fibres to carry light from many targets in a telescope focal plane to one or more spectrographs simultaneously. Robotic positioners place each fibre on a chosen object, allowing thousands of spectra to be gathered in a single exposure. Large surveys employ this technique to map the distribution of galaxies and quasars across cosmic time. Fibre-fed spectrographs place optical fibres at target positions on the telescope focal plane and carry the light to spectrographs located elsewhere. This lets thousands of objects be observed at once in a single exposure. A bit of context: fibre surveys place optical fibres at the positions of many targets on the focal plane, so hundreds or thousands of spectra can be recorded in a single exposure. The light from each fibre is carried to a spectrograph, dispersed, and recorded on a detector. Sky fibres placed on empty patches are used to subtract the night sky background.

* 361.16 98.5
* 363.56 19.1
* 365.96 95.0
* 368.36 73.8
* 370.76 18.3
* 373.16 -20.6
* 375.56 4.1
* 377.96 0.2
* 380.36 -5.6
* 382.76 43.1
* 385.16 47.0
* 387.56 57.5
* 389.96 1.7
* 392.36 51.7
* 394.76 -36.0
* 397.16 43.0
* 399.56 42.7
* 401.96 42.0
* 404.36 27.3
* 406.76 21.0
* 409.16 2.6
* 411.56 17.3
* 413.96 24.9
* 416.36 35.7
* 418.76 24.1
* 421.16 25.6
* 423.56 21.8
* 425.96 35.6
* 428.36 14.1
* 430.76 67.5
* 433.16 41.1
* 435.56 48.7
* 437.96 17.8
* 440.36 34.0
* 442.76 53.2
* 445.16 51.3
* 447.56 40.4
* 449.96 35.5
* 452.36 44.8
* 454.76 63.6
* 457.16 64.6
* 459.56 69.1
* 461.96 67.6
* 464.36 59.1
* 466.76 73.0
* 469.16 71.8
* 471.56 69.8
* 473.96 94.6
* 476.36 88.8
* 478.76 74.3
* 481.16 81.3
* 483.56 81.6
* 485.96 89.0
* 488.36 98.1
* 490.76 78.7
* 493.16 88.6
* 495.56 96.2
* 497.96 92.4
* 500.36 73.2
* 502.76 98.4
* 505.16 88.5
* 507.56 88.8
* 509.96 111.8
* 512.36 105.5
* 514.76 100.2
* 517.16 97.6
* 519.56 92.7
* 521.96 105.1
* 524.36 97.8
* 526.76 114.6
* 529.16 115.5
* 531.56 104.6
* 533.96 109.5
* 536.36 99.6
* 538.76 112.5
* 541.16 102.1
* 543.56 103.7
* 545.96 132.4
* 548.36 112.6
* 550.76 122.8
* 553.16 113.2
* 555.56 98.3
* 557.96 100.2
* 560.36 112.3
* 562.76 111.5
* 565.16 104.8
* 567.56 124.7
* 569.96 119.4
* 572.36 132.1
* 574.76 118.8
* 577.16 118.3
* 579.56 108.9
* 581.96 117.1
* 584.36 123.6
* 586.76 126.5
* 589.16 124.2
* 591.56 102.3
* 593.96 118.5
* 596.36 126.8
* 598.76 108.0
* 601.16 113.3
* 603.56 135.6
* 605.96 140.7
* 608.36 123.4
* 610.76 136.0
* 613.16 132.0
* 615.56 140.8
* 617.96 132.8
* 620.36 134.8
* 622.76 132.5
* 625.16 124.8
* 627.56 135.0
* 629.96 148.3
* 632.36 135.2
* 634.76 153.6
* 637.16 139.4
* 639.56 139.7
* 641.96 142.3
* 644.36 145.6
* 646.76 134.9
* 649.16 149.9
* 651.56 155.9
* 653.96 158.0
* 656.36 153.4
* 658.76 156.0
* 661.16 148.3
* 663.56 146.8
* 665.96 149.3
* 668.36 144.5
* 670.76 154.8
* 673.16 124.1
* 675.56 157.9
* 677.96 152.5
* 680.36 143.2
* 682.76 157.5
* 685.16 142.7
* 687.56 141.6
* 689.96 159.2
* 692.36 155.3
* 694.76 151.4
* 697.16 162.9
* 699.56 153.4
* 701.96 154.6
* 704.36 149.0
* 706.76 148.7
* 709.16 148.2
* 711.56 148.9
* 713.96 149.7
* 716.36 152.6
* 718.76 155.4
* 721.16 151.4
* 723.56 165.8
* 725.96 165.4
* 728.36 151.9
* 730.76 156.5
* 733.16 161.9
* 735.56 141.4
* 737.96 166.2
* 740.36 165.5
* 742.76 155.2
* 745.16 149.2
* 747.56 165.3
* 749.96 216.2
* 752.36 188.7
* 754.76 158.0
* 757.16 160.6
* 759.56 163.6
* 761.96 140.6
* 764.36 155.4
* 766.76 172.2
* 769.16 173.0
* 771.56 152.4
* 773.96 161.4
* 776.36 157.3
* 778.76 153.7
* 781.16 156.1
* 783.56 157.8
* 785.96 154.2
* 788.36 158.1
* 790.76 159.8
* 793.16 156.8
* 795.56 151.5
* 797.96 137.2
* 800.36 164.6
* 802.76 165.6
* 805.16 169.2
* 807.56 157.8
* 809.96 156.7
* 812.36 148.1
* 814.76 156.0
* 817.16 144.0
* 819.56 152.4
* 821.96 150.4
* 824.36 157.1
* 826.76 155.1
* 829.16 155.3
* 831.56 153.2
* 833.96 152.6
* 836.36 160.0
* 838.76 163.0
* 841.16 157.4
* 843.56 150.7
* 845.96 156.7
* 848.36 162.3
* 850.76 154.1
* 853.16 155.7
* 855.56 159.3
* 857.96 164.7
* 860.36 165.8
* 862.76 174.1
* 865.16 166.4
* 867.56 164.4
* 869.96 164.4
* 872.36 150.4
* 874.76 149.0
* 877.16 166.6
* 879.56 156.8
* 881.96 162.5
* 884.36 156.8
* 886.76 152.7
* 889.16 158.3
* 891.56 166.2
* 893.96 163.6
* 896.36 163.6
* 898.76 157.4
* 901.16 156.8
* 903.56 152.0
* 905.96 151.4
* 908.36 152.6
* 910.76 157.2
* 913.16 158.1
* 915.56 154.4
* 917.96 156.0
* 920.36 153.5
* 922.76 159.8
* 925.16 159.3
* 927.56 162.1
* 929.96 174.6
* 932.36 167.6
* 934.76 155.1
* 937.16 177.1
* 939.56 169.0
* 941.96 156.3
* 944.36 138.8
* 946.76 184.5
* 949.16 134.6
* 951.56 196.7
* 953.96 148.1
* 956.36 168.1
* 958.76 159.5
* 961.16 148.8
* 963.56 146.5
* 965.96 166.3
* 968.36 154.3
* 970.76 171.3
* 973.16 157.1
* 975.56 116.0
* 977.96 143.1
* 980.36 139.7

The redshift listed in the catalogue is 0.142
